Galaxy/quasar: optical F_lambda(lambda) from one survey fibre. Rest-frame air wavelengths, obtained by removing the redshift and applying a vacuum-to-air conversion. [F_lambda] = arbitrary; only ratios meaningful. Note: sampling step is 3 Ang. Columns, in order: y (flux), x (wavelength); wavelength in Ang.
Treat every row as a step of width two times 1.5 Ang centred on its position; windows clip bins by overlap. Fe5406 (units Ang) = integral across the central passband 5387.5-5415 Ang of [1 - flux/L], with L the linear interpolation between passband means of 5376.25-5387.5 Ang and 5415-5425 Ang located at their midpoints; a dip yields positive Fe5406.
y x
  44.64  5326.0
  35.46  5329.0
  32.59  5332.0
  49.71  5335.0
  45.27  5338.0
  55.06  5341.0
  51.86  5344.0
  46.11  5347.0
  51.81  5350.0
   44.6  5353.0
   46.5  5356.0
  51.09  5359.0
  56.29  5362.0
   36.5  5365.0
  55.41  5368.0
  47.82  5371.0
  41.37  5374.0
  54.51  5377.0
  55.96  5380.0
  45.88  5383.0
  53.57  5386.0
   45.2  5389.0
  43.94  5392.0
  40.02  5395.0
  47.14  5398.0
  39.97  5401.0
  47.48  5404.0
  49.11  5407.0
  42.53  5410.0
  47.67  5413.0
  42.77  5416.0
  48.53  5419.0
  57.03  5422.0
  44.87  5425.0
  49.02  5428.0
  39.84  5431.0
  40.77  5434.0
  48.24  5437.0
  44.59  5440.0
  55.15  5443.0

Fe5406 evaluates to 3.2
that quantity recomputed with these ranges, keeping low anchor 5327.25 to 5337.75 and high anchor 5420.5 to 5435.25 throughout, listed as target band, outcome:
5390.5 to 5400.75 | 0.2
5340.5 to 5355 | -2.9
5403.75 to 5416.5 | -0.2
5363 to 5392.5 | -3.6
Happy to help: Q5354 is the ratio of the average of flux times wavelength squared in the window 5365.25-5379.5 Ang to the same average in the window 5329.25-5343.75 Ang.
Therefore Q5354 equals 1.10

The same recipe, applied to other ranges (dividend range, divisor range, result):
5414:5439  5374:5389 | 0.93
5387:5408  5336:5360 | 0.93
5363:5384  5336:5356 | 1.00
